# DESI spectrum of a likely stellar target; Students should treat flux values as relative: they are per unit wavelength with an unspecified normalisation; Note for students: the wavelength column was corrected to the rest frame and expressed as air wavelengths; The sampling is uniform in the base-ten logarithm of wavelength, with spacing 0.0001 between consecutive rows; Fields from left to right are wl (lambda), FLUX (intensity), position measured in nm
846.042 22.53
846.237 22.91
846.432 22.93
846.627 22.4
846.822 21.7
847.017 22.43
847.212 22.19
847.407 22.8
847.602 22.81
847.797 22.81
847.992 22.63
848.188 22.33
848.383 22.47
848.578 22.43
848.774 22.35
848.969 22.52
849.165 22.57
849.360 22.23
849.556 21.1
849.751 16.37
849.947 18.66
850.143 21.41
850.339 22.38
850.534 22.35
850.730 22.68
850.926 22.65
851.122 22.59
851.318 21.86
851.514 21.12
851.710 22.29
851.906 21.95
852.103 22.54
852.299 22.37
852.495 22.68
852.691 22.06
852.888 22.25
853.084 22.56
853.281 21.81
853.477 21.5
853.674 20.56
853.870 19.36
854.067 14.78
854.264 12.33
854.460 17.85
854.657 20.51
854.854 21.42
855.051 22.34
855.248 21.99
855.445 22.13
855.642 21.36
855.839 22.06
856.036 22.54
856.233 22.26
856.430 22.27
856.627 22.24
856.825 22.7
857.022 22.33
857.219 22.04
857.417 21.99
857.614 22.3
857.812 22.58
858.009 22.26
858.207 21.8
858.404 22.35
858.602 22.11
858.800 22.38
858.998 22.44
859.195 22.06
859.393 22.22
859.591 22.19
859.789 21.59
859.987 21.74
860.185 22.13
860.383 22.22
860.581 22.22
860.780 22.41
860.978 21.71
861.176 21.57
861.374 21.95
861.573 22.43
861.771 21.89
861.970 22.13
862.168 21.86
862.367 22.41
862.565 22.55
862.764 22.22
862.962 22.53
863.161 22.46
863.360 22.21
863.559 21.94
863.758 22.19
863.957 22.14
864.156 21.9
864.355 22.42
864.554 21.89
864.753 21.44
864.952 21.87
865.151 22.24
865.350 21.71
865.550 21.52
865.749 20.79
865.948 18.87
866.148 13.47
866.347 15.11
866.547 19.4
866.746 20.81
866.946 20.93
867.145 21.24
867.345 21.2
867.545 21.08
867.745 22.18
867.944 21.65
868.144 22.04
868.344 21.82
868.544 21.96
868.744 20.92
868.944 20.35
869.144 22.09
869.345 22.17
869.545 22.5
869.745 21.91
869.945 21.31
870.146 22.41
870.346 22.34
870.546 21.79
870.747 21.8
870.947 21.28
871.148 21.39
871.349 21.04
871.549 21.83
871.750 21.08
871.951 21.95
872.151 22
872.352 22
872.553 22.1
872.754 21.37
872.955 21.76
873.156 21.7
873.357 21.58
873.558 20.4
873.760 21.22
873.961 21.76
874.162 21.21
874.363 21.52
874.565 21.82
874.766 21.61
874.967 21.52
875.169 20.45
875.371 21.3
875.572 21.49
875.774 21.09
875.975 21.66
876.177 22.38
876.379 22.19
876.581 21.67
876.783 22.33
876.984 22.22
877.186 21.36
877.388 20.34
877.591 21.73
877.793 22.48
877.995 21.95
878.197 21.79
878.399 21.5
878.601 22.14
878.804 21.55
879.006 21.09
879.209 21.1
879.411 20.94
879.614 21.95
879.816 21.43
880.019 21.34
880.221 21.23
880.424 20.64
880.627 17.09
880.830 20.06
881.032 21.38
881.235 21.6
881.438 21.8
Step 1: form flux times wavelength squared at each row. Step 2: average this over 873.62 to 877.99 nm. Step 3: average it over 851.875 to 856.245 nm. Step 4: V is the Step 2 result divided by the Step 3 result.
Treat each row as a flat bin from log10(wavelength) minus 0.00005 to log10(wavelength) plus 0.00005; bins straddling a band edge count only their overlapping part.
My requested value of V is 1.09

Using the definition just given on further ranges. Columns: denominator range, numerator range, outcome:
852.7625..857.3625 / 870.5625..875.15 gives 1.07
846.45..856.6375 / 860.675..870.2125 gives 1.03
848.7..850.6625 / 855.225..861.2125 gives 1.07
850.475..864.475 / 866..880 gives 1.02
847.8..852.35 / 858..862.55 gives 1.04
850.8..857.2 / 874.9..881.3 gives 1.06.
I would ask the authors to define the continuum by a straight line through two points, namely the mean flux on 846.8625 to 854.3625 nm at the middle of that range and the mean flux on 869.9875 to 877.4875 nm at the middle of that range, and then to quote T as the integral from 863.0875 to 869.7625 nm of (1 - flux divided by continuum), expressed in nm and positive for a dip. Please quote 0.13 nm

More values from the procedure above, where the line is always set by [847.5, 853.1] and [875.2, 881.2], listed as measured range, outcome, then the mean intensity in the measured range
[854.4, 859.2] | -0.03 nm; 22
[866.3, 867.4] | 0.08 nm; 19.9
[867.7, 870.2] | -0.03 nm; 21.8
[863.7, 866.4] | 0.13 nm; 20.6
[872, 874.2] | -0.01 nm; 21.6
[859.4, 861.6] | -0.03 nm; 22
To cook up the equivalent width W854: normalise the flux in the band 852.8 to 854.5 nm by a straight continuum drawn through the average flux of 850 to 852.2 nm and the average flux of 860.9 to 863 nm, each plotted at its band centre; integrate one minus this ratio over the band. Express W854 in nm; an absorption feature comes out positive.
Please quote 0.22 nm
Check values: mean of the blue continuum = 22.1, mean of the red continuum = 22.1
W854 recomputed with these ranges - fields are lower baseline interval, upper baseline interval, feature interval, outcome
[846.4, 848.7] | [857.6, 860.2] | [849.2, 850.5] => 0.107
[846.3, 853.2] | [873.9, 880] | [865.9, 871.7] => 0.206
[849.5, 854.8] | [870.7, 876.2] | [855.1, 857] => -0.117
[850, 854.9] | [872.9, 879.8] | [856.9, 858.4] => -0.077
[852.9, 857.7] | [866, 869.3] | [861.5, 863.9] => -0.186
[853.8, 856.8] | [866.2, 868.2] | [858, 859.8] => -0.154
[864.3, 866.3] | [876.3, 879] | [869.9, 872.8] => -0.088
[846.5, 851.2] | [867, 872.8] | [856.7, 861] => -0.070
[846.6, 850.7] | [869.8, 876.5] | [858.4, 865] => -0.120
